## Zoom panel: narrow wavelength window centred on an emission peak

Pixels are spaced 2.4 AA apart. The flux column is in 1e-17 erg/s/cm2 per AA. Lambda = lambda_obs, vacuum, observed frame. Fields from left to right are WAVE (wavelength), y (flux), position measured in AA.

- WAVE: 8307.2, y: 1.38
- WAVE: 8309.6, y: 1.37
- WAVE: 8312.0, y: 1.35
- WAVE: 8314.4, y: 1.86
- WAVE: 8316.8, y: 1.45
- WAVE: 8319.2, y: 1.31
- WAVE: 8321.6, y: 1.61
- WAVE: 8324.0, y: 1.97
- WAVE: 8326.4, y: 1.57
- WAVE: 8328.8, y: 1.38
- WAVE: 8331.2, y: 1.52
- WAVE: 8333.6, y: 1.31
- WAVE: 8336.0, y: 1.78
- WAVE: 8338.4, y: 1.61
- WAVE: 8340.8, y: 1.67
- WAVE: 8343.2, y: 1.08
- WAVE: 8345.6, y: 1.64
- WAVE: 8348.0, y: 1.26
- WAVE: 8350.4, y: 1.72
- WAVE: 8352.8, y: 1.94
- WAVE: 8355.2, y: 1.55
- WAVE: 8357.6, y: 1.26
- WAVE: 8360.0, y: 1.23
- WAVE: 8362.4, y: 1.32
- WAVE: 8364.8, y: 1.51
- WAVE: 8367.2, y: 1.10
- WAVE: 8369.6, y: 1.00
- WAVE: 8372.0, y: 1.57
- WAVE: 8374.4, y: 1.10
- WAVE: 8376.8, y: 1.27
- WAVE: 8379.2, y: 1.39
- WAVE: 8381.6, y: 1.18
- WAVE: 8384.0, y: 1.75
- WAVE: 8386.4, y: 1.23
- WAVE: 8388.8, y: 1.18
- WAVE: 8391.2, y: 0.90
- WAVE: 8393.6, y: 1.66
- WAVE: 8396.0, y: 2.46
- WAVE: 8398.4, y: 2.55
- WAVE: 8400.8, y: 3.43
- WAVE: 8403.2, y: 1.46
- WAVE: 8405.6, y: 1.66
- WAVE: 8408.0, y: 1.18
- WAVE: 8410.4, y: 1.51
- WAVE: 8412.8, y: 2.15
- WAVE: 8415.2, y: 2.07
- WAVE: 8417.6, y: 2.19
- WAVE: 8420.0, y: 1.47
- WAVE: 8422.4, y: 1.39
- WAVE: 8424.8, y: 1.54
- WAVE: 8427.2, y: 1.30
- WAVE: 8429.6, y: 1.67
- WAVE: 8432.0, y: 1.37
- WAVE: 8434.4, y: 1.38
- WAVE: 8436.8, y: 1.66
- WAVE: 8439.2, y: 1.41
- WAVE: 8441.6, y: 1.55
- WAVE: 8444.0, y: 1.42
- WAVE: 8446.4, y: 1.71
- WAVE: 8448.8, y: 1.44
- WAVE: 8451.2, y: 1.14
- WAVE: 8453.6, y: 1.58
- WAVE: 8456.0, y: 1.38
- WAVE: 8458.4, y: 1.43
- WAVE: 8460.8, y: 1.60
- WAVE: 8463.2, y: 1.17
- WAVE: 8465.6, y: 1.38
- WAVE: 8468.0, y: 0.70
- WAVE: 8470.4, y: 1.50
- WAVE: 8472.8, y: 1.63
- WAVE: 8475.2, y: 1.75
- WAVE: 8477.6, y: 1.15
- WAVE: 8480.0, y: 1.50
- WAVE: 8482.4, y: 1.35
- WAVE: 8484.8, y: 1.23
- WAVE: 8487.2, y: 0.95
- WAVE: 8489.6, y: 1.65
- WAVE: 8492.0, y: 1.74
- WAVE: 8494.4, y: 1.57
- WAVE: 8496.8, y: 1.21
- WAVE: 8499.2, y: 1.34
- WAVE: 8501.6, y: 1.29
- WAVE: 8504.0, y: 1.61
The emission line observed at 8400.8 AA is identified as [S II] 6716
